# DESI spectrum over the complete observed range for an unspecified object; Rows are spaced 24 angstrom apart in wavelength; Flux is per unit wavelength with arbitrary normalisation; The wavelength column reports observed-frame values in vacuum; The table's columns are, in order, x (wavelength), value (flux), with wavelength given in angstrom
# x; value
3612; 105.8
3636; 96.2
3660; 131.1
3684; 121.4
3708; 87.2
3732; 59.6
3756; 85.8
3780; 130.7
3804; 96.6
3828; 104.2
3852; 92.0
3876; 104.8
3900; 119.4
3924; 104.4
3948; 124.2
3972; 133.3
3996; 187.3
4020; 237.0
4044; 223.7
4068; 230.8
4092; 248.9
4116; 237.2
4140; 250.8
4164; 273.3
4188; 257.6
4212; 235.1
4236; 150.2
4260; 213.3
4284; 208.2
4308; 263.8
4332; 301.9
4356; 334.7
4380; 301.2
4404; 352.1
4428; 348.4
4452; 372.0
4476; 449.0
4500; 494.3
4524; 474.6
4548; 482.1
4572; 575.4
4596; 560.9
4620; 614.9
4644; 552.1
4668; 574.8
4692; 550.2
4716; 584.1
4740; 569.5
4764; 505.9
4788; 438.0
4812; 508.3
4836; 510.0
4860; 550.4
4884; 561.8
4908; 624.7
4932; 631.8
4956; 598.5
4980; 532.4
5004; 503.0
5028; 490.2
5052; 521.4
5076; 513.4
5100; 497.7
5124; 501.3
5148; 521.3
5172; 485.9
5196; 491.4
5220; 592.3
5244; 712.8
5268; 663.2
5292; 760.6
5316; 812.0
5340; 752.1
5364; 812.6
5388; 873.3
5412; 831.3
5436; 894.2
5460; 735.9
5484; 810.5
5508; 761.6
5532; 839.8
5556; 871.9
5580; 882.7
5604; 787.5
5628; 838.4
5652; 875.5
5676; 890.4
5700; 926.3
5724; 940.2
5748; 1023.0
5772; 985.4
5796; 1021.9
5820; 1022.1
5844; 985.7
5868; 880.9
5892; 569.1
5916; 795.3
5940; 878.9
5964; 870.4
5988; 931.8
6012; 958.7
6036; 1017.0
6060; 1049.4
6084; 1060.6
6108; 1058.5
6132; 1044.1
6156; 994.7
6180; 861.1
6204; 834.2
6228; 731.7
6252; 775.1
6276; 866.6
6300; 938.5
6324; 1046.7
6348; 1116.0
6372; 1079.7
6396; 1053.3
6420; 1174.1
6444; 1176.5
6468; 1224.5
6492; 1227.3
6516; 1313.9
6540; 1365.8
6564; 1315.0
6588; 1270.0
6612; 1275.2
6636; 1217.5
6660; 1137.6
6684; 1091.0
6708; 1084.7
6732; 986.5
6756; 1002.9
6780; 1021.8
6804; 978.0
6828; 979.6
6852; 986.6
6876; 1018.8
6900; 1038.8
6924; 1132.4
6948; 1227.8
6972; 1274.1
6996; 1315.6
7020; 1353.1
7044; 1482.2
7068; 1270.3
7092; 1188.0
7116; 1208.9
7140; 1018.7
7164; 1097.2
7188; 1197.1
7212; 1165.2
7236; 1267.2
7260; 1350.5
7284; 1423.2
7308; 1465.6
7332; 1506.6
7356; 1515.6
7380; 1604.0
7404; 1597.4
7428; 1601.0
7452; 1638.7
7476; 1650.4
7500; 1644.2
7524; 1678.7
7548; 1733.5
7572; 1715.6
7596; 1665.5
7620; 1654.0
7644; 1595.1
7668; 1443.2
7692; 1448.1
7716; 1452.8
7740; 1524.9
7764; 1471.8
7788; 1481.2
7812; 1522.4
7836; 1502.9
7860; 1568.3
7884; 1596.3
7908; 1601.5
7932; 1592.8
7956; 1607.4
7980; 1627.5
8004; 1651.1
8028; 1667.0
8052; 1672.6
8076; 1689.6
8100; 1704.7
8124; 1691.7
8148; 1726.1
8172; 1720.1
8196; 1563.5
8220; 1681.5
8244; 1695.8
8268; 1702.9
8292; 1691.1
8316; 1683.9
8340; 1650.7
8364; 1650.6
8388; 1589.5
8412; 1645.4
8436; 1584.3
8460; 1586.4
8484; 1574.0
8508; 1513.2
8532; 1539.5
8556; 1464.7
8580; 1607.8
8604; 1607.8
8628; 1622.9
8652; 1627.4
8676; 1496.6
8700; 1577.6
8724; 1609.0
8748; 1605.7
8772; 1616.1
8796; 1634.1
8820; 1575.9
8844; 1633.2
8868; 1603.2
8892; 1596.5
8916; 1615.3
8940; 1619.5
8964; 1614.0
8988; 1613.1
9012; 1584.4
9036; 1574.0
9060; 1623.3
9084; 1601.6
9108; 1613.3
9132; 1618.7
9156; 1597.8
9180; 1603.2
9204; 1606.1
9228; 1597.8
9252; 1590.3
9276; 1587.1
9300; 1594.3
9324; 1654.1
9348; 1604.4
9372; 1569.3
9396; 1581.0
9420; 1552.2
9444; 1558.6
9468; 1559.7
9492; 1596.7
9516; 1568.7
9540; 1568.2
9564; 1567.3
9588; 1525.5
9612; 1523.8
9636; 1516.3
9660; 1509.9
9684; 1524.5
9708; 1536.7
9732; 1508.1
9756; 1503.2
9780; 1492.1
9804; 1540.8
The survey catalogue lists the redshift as 0.000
